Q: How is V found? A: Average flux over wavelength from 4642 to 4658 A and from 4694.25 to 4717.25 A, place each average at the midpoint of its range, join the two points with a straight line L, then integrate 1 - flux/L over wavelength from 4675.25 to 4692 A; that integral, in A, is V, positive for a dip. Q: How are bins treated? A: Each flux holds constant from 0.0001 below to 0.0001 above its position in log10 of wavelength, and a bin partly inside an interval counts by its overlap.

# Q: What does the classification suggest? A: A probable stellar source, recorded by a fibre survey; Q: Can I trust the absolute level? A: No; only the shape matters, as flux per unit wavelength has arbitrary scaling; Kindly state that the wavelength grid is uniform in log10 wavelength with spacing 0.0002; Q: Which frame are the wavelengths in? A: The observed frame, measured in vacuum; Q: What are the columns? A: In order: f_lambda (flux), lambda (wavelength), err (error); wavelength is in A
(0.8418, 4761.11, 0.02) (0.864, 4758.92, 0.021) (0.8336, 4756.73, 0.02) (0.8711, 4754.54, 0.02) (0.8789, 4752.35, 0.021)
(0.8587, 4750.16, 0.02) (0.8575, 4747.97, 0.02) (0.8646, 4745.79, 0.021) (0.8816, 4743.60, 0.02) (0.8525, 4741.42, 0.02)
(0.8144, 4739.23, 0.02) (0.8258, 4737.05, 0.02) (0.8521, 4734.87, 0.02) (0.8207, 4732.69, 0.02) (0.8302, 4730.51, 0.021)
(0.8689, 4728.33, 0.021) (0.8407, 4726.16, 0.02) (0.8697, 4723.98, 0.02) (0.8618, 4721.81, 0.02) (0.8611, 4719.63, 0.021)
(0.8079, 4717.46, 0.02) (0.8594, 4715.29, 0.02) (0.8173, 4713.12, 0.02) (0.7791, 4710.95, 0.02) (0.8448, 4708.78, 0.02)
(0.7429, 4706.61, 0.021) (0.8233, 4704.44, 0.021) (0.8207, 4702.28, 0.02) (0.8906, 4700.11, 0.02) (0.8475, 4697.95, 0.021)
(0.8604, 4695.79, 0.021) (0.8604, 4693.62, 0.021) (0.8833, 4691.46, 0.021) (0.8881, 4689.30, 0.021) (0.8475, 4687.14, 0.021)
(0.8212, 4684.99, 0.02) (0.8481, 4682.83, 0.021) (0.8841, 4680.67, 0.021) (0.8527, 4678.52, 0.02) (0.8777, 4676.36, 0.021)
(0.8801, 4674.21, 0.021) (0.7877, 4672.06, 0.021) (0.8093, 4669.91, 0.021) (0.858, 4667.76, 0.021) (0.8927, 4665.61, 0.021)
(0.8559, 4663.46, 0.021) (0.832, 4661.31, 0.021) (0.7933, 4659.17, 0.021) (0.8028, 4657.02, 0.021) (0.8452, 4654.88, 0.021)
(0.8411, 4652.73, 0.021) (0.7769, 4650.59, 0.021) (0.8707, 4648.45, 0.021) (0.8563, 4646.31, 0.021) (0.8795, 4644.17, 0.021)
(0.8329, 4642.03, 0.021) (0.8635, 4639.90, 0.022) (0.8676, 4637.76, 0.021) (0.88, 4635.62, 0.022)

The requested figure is -0.60 A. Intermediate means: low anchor 0.839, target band 0.862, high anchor 0.828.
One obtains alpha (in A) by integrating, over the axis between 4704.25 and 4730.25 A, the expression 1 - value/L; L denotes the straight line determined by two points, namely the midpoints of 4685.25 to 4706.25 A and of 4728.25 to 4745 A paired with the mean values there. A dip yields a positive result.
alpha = 0.5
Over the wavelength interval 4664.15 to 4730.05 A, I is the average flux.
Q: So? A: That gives 0.846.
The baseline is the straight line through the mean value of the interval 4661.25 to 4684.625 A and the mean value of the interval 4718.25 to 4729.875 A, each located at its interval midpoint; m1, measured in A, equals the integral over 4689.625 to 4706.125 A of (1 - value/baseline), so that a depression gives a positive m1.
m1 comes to 0.0 A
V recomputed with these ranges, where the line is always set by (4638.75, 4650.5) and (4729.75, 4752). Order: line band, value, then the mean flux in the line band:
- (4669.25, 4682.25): 0.0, 0.85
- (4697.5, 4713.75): 0.6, 0.82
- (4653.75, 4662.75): 0.3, 0.82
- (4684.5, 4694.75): -0.1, 0.862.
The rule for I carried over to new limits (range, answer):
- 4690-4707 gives 0.846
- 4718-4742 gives 0.844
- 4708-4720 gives 0.826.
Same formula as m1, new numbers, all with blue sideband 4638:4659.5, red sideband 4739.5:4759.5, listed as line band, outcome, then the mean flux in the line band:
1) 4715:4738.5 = 0.3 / 0.845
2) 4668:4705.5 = -0.2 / 0.852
